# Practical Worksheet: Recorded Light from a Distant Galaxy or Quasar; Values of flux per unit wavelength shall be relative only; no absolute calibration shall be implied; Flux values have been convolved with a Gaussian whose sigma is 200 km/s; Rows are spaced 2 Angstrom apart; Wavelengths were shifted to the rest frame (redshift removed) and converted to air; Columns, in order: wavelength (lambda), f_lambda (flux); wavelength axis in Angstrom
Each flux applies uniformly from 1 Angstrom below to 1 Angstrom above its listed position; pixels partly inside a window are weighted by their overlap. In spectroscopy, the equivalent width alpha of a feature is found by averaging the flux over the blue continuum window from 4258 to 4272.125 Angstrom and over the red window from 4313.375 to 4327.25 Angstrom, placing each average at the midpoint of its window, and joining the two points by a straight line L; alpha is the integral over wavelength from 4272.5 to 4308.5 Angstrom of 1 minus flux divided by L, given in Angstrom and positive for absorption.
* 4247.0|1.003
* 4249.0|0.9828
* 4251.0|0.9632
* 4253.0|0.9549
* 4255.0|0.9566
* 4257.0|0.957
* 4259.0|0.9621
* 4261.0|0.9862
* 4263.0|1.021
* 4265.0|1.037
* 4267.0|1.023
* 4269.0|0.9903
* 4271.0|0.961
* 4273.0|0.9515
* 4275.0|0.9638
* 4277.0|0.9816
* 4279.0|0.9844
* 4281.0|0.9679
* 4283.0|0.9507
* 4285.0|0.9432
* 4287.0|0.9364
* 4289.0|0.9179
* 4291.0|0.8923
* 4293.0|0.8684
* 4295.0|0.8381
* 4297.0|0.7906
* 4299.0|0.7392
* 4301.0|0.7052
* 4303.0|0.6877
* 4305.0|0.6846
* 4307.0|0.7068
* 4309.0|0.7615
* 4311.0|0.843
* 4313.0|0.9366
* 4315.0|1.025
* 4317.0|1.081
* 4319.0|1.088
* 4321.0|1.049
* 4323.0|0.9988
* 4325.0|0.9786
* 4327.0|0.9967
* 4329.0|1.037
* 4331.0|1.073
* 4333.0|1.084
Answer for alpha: 5.40 Angstrom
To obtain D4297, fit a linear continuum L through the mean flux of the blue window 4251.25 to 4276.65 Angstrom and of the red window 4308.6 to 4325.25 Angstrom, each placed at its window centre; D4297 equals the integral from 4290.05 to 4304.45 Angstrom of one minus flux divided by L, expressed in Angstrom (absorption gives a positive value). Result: 2.9 Angstrom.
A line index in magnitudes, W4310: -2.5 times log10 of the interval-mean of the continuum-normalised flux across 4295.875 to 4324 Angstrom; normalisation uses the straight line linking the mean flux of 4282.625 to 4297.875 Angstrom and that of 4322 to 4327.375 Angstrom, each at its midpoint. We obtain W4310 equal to 0.10 mag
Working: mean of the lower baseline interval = 0.891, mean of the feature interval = 0.864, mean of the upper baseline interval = 0.991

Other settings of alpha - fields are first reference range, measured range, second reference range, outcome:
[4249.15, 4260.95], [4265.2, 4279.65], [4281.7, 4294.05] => -0.7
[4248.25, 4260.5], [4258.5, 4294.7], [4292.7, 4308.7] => -4.3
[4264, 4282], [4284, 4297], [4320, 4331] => 1.4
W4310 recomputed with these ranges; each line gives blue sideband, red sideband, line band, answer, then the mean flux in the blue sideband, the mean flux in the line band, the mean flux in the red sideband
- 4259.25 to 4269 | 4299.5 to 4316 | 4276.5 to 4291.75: -0.04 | 1.01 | 0.947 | 0.792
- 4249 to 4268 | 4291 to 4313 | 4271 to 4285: -0.09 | 0.984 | 0.965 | 0.776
